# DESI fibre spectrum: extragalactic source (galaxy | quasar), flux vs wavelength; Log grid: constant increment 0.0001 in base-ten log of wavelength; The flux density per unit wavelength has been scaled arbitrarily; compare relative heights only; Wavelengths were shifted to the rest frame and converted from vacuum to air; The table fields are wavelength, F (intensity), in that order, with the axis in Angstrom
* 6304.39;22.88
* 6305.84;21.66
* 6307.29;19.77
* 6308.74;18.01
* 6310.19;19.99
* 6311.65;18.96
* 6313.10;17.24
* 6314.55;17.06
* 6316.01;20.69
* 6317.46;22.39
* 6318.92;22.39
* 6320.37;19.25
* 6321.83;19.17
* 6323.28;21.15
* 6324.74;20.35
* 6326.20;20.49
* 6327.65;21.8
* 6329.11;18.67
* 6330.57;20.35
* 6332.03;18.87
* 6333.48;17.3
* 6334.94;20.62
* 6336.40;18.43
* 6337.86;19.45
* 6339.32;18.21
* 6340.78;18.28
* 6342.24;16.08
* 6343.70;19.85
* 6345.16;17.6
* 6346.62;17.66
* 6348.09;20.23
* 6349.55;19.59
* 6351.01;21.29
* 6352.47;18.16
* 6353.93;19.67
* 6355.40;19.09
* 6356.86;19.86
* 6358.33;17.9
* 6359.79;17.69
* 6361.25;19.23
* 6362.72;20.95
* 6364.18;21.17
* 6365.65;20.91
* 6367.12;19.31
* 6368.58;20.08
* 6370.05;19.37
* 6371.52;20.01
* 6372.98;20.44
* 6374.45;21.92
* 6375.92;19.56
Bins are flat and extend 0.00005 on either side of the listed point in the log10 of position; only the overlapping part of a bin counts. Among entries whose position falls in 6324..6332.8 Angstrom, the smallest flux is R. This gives 18.67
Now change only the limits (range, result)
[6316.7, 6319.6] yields 22.39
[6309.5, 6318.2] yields 17.06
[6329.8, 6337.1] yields 17.3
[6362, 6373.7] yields 19.31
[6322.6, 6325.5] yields 20.35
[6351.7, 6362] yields 17.69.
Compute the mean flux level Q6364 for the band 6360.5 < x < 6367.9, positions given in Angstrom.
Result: 20.3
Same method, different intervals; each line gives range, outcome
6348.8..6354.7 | 19.7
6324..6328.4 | 20.9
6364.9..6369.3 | 20.1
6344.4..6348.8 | 18.5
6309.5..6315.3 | 18.3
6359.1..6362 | 18.5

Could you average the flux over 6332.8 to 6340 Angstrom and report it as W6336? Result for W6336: 18.8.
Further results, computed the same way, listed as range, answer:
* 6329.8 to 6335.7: 19.3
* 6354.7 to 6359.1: 18.9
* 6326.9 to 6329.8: 20.3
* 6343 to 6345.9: 18.7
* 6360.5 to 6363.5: 20.1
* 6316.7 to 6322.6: 20.8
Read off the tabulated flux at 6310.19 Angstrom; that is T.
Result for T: 19.99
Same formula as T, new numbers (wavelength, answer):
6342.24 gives 16.08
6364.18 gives 21.17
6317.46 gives 22.39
